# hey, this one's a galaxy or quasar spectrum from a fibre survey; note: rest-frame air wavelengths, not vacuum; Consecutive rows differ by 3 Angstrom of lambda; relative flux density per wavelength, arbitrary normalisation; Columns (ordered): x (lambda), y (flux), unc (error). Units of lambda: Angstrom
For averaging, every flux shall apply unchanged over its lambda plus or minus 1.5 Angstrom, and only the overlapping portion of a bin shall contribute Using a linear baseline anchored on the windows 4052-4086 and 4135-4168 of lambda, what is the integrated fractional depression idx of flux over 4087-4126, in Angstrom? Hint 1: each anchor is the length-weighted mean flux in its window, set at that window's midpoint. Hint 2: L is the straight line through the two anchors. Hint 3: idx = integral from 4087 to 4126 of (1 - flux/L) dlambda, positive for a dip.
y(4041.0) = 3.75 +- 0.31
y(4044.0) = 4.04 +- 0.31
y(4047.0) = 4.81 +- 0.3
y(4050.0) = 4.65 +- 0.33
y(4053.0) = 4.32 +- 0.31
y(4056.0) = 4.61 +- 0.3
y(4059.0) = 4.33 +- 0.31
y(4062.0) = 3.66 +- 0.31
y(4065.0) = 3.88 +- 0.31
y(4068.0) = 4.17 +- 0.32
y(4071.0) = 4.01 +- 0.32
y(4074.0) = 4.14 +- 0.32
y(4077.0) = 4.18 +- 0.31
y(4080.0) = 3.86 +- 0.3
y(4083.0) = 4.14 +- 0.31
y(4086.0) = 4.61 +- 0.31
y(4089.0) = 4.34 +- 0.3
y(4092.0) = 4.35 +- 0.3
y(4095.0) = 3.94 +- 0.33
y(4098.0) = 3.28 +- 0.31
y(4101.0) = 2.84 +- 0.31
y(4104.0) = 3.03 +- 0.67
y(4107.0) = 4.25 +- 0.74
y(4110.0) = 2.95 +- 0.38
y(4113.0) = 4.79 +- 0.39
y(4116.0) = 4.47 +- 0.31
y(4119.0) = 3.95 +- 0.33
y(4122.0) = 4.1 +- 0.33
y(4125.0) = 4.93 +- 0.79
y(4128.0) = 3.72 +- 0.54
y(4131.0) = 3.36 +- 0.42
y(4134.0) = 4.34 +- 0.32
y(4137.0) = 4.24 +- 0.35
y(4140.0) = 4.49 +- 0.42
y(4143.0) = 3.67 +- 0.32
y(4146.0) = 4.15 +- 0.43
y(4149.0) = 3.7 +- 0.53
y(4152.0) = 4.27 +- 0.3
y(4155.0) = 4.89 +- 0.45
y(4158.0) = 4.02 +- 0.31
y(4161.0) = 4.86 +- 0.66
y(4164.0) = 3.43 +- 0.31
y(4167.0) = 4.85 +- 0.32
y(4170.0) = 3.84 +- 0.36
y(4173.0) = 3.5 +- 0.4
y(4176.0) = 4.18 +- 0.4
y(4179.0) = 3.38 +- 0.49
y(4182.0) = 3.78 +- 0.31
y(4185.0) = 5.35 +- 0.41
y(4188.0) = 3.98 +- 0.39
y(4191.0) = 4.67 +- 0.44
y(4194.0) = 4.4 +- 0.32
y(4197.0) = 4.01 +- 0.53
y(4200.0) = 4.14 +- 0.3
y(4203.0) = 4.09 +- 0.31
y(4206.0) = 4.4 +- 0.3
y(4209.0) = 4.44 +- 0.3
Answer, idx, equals 2.26 Angstrom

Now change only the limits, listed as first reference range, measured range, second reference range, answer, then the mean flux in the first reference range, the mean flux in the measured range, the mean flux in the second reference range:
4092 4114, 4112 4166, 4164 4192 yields -4.74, 3.61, 4.19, 4.12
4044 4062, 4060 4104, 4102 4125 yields 2.96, 4.43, 3.93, 3.98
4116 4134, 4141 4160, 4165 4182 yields -0.73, 4.08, 4.15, 3.92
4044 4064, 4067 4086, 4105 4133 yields 0.56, 4.36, 4.12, 4.04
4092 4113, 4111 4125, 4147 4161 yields -2.12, 3.55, 4.34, 4.29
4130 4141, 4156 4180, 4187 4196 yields 1.21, 4.12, 4.04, 4.35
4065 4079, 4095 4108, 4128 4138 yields 2.03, 4.09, 3.38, 3.93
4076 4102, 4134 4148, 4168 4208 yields -0.29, 3.97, 4.14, 4.15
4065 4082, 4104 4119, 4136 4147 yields 0.40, 4.06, 3.99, 4.13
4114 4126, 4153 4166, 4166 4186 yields -0.50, 4.36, 4.32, 4.08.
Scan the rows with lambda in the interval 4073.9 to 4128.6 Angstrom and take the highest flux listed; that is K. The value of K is 4.93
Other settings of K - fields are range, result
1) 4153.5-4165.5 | 4.89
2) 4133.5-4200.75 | 5.35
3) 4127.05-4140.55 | 4.49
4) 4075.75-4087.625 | 4.61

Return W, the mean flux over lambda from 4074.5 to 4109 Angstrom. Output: 3.89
